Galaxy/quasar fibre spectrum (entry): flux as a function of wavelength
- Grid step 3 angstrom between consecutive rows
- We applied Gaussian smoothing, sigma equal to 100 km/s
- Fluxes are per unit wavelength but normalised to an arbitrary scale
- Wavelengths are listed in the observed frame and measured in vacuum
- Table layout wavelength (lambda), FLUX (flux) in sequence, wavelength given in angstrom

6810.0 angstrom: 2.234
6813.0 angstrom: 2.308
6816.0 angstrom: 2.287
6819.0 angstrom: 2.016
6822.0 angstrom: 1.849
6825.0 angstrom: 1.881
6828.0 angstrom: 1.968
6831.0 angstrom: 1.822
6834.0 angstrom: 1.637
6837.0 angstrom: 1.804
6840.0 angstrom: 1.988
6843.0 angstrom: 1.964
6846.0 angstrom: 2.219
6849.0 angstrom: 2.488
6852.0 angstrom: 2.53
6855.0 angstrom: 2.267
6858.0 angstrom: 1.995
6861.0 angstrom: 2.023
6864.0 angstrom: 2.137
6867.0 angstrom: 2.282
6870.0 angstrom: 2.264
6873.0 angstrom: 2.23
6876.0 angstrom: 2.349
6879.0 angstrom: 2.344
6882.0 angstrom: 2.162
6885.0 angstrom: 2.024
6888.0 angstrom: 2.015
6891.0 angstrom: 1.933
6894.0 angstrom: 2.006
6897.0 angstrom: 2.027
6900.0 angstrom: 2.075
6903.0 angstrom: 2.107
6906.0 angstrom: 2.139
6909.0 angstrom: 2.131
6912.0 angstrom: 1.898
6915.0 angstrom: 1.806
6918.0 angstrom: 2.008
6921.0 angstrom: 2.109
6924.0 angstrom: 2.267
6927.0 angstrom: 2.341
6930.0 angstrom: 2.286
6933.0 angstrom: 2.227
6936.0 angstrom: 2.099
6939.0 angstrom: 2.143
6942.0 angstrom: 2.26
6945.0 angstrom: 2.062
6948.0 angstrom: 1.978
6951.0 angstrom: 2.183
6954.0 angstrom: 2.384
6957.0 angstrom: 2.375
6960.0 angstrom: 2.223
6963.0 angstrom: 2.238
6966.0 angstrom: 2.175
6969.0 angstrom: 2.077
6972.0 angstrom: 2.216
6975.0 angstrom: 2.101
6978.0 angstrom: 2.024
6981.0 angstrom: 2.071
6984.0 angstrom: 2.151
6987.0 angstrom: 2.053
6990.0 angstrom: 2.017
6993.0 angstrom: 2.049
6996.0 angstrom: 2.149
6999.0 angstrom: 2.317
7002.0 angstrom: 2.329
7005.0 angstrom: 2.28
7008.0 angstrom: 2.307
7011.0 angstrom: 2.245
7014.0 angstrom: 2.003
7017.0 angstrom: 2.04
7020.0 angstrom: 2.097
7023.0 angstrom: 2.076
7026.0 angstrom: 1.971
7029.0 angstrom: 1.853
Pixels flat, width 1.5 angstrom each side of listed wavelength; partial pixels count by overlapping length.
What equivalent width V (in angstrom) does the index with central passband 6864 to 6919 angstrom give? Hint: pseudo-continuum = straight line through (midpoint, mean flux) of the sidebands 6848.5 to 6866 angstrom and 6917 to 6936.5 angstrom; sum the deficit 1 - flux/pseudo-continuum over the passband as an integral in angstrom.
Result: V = 2.8 angstrom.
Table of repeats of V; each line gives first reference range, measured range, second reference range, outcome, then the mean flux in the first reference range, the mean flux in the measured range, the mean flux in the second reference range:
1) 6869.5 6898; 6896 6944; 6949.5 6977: 1.1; 2.13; 2.12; 2.22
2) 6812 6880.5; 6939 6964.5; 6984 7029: -1.0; 2.11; 2.21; 2.13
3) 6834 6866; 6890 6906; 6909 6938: 0.6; 2.12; 2.04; 2.12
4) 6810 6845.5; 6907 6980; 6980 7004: -1.9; 1.98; 2.15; 2.15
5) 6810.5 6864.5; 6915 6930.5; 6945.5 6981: -0.1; 2.07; 2.16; 2.17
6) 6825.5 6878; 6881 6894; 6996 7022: 0.7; 2.11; 2.03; 2.2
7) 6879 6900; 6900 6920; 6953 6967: 0.9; 2.05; 2.02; 2.28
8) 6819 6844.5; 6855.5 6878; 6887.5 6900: -2.8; 1.87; 2.19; 2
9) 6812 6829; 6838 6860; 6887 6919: -1.7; 2.05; 2.19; 2.01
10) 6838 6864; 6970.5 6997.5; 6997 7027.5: 0.9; 2.17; 2.09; 2.17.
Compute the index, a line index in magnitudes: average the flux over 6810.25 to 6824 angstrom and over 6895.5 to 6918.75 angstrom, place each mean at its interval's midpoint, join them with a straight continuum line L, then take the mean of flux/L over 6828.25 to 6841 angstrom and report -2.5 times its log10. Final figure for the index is 0.15 mag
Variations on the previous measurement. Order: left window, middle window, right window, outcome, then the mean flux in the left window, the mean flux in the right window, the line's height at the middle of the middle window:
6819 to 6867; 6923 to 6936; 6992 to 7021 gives -0.07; 2.05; 2.19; 2.12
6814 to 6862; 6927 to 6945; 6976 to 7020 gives -0.05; 2.05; 2.14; 2.11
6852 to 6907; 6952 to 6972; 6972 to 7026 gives -0.05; 2.14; 2.13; 2.14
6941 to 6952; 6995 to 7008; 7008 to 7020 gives -0.08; 2.11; 2.12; 2.12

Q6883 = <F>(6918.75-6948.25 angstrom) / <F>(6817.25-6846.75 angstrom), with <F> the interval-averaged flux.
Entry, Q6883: 1.14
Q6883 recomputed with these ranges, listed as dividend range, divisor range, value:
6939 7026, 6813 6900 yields 1.03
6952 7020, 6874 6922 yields 1.05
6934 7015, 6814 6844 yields 1.13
